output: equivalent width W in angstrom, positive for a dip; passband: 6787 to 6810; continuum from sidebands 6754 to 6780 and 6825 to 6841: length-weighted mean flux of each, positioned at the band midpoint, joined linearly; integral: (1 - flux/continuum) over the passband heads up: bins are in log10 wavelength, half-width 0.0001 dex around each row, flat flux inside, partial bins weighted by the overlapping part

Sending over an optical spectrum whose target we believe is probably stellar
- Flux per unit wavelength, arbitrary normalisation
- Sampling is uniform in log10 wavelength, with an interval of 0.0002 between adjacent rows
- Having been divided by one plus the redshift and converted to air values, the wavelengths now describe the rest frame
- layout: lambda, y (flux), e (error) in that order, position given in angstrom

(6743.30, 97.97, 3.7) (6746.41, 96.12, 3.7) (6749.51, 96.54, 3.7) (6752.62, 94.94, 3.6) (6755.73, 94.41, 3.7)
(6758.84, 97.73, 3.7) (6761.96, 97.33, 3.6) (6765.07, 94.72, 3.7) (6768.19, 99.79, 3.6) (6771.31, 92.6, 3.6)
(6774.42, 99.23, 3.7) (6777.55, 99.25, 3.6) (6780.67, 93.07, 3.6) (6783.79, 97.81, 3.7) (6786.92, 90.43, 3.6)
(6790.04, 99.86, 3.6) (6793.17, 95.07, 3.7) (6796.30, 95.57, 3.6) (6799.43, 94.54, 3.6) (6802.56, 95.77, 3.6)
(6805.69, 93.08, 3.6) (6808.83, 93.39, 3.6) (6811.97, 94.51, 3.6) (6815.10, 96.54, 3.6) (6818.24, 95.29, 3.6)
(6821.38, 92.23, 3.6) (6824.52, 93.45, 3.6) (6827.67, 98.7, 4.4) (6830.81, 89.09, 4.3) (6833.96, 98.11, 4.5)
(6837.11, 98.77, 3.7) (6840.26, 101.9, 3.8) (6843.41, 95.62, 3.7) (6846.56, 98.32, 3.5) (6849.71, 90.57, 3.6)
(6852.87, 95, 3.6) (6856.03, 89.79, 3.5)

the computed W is 0.4 angstrom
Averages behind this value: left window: 96.7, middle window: 95.1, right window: 96.8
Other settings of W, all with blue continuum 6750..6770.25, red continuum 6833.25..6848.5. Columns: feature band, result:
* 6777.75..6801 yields 0.4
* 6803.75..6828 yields 0.8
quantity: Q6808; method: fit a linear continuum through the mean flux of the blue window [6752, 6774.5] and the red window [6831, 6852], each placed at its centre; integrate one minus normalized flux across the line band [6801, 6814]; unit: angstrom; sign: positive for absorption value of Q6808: 0.3 angstrom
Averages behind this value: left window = 96.2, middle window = 94.3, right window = 96.6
